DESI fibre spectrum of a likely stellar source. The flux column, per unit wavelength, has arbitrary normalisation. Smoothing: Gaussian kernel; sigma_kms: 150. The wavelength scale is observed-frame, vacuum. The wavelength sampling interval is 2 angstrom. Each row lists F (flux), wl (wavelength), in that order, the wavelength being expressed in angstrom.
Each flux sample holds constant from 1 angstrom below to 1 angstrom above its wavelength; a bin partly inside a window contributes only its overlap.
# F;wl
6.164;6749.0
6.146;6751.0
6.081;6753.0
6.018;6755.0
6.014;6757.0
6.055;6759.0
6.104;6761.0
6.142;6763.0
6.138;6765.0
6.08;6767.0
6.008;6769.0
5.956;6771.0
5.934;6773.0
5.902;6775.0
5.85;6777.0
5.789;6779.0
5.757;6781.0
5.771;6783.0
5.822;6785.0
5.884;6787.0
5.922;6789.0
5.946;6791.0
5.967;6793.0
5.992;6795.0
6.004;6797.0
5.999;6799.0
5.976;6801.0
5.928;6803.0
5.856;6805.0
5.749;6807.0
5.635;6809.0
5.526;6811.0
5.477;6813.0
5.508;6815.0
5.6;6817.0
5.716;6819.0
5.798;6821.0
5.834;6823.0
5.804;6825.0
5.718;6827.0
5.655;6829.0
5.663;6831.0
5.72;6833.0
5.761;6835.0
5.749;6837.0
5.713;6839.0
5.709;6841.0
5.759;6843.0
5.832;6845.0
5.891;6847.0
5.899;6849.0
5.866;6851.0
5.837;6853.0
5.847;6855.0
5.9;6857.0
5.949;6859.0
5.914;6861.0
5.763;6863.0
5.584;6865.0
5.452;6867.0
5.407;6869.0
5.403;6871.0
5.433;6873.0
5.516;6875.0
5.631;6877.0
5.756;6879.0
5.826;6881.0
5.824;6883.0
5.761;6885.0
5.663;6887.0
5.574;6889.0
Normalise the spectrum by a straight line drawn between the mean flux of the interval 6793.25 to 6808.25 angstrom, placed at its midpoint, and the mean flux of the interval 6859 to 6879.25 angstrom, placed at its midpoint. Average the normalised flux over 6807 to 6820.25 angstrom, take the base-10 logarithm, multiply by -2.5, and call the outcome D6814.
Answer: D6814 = 0.05 mag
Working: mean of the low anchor 5.93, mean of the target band 5.59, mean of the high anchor 5.6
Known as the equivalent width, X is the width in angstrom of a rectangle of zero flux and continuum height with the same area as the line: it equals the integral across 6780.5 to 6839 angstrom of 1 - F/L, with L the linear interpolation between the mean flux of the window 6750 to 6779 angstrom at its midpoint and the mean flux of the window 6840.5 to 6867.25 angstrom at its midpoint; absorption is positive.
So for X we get 1.3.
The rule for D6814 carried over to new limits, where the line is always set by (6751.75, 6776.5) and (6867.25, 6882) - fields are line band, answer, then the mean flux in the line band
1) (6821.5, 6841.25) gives 0.00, 5.74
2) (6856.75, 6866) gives -0.04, 5.82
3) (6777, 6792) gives 0.02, 5.84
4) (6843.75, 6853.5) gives -0.04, 5.86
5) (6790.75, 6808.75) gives -0.01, 5.92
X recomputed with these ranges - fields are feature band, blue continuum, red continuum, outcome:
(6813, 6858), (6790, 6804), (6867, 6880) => -0.1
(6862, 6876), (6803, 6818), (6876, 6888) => 0.5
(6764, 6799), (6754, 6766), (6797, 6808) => 0.4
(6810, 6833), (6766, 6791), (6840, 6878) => 0.5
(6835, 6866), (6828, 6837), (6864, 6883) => -0.9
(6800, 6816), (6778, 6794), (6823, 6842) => 0.2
